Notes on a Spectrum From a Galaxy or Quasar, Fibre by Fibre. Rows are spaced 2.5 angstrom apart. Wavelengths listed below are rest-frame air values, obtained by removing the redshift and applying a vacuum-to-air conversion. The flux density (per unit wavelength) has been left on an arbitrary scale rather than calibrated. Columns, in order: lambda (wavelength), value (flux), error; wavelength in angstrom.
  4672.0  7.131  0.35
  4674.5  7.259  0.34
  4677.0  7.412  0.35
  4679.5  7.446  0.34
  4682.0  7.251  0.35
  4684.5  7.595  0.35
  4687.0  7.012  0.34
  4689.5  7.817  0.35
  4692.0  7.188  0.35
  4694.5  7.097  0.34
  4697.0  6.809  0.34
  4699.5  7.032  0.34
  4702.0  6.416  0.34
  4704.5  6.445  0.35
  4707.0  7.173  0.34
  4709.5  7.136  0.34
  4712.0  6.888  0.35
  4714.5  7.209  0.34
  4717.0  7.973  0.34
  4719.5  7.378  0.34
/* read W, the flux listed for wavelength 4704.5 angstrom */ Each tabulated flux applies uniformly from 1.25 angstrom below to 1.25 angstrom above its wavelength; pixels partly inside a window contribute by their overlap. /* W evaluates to 6.445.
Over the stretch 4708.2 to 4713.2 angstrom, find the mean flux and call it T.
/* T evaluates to 7.01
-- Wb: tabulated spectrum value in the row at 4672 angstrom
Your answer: 7.131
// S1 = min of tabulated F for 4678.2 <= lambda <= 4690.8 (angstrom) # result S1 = 7.012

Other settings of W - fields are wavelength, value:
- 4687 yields 7.012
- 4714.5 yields 7.209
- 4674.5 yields 7.259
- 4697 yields 6.809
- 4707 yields 7.173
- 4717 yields 7.973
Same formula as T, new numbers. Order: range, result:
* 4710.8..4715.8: 7.06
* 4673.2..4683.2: 7.34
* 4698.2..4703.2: 6.73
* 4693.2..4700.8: 6.98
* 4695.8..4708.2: 6.77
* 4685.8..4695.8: 7.28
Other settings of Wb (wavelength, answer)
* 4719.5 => 7.378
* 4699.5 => 7.032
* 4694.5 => 7.097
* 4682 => 7.251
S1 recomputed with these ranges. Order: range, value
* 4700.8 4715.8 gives 6.416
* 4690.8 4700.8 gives 6.809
